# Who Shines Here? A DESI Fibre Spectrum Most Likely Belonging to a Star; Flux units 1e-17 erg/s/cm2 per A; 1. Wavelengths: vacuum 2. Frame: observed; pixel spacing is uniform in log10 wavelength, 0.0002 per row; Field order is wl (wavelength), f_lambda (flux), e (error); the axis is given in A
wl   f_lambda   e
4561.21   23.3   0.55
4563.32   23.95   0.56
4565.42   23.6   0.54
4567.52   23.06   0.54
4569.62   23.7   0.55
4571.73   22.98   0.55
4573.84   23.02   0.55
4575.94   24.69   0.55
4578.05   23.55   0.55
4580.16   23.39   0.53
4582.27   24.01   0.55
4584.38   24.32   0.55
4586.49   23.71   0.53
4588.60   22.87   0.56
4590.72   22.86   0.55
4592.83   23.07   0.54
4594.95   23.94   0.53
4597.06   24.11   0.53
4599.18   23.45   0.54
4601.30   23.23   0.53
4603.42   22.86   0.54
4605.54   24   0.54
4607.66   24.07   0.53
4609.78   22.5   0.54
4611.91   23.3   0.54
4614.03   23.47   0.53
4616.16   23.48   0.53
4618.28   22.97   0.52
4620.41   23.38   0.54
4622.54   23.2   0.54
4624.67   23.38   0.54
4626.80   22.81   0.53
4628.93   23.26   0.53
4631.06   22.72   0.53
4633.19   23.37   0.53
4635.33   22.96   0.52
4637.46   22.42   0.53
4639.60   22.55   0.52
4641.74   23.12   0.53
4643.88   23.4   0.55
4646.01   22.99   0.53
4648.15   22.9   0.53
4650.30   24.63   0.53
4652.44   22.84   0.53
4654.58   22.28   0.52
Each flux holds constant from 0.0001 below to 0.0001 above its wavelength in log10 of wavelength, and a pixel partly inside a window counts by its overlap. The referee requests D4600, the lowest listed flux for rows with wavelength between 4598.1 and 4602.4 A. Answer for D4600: 23.23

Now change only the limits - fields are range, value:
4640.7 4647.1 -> 22.99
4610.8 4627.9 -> 22.81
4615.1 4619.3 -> 22.97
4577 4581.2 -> 23.39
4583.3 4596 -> 22.86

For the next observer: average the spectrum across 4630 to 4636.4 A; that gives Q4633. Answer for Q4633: 23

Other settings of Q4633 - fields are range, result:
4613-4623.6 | 23.3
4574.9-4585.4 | 24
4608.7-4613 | 22.9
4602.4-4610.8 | 23.4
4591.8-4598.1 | 23.7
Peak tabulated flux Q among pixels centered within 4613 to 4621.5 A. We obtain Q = 23.48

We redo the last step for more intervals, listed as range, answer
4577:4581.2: 23.55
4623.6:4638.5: 23.38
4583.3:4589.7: 24.32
